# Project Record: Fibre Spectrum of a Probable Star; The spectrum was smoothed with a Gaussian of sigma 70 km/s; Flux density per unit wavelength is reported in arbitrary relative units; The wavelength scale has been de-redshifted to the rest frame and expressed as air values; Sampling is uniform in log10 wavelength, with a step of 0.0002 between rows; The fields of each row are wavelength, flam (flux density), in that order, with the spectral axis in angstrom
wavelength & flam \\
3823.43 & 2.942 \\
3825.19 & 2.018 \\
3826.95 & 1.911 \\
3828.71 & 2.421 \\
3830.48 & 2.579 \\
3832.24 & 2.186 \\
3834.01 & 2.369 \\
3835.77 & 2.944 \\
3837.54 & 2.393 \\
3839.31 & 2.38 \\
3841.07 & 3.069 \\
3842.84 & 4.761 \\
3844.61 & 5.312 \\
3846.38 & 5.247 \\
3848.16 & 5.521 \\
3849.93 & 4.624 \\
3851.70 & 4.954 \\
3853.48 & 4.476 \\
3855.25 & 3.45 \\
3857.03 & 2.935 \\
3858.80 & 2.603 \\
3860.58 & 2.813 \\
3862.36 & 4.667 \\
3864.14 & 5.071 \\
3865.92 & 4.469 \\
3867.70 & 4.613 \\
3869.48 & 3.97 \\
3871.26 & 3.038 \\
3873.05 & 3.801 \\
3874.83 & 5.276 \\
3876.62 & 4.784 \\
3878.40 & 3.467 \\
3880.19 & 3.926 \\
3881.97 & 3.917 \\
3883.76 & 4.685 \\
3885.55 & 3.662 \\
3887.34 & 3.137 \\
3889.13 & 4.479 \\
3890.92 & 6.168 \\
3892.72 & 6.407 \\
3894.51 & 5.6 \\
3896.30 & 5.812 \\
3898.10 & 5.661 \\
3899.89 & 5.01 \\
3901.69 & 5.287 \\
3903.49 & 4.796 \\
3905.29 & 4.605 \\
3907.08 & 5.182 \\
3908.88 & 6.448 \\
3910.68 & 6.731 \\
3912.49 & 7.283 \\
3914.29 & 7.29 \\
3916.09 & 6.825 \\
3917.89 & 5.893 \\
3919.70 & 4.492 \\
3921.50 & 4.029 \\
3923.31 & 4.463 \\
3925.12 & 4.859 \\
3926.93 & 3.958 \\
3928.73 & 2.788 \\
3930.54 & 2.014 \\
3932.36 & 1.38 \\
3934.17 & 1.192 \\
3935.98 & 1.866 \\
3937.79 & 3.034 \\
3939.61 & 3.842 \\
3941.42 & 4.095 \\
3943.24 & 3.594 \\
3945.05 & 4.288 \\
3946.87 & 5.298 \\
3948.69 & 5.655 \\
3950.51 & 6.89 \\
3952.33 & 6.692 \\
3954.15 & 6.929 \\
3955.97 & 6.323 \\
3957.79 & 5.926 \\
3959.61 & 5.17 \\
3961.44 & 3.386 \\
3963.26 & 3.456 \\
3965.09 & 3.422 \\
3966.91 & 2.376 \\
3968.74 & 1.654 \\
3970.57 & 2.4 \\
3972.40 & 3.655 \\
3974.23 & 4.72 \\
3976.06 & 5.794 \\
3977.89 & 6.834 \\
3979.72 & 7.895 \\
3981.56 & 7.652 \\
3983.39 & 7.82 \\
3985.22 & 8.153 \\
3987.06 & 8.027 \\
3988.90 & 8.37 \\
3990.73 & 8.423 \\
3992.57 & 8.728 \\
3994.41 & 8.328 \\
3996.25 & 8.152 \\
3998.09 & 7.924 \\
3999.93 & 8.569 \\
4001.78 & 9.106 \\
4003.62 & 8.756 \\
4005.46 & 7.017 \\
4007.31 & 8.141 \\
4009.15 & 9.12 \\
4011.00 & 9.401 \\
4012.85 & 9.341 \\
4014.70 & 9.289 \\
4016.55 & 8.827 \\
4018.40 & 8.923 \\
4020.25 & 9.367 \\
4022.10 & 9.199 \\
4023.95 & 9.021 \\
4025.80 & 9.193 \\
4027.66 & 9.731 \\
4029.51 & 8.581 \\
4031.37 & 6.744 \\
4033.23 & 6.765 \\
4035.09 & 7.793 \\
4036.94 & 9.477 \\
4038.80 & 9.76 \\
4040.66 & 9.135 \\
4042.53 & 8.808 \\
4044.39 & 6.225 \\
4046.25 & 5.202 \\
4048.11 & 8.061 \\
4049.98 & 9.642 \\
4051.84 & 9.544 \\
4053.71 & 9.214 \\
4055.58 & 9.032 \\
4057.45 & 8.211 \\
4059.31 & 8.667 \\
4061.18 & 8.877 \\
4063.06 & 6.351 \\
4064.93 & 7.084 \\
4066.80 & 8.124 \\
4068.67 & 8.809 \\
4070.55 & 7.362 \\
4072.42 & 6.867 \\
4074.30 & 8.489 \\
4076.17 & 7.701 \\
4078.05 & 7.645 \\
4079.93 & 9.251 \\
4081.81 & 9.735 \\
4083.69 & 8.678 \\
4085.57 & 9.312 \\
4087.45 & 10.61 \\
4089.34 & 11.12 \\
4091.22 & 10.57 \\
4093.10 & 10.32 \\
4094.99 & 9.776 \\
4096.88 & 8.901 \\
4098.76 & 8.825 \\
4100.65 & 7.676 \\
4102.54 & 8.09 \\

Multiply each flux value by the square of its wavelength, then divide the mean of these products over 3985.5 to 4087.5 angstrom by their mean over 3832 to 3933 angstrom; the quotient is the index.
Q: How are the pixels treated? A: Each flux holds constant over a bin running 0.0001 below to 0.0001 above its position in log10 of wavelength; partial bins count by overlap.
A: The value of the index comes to 2.1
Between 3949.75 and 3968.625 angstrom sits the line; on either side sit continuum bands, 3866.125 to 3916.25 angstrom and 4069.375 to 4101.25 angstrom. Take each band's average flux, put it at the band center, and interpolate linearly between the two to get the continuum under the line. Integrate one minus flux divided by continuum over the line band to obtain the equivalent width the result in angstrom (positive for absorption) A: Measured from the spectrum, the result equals 4.4 angstrom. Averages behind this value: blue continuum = 5.04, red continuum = 9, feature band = 4.9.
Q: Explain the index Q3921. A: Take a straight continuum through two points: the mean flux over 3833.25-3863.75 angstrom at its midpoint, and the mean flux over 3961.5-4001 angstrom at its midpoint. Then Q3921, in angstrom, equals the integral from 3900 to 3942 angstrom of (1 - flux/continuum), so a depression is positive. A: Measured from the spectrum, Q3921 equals 5.1 angstrom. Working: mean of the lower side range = 3.82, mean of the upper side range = 6.26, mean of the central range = 4.46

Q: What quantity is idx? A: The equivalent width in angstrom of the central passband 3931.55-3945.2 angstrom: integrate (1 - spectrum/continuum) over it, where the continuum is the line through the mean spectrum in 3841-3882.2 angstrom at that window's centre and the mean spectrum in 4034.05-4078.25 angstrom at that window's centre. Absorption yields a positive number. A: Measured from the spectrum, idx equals 7.0 angstrom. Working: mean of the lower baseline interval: 4.22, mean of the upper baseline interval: 8.18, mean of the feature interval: 2.85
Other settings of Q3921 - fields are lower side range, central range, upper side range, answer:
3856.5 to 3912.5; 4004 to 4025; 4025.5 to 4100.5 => -3.76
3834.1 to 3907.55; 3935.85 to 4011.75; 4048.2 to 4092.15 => 6.09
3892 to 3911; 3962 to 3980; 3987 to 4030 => 8.45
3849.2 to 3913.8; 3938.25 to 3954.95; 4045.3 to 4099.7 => 2.44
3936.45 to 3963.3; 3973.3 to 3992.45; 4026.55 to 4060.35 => -3.80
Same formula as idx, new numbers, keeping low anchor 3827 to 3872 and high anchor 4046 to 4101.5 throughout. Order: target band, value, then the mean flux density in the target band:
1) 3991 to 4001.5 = -2.1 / 8.39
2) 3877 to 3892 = 0.8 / 4.23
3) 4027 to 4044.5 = -1.2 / 8.38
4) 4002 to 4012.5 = -2.0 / 8.58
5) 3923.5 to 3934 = 4.7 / 2.97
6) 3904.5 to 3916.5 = -3.0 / 6.34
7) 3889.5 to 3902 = -2.5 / 5.67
